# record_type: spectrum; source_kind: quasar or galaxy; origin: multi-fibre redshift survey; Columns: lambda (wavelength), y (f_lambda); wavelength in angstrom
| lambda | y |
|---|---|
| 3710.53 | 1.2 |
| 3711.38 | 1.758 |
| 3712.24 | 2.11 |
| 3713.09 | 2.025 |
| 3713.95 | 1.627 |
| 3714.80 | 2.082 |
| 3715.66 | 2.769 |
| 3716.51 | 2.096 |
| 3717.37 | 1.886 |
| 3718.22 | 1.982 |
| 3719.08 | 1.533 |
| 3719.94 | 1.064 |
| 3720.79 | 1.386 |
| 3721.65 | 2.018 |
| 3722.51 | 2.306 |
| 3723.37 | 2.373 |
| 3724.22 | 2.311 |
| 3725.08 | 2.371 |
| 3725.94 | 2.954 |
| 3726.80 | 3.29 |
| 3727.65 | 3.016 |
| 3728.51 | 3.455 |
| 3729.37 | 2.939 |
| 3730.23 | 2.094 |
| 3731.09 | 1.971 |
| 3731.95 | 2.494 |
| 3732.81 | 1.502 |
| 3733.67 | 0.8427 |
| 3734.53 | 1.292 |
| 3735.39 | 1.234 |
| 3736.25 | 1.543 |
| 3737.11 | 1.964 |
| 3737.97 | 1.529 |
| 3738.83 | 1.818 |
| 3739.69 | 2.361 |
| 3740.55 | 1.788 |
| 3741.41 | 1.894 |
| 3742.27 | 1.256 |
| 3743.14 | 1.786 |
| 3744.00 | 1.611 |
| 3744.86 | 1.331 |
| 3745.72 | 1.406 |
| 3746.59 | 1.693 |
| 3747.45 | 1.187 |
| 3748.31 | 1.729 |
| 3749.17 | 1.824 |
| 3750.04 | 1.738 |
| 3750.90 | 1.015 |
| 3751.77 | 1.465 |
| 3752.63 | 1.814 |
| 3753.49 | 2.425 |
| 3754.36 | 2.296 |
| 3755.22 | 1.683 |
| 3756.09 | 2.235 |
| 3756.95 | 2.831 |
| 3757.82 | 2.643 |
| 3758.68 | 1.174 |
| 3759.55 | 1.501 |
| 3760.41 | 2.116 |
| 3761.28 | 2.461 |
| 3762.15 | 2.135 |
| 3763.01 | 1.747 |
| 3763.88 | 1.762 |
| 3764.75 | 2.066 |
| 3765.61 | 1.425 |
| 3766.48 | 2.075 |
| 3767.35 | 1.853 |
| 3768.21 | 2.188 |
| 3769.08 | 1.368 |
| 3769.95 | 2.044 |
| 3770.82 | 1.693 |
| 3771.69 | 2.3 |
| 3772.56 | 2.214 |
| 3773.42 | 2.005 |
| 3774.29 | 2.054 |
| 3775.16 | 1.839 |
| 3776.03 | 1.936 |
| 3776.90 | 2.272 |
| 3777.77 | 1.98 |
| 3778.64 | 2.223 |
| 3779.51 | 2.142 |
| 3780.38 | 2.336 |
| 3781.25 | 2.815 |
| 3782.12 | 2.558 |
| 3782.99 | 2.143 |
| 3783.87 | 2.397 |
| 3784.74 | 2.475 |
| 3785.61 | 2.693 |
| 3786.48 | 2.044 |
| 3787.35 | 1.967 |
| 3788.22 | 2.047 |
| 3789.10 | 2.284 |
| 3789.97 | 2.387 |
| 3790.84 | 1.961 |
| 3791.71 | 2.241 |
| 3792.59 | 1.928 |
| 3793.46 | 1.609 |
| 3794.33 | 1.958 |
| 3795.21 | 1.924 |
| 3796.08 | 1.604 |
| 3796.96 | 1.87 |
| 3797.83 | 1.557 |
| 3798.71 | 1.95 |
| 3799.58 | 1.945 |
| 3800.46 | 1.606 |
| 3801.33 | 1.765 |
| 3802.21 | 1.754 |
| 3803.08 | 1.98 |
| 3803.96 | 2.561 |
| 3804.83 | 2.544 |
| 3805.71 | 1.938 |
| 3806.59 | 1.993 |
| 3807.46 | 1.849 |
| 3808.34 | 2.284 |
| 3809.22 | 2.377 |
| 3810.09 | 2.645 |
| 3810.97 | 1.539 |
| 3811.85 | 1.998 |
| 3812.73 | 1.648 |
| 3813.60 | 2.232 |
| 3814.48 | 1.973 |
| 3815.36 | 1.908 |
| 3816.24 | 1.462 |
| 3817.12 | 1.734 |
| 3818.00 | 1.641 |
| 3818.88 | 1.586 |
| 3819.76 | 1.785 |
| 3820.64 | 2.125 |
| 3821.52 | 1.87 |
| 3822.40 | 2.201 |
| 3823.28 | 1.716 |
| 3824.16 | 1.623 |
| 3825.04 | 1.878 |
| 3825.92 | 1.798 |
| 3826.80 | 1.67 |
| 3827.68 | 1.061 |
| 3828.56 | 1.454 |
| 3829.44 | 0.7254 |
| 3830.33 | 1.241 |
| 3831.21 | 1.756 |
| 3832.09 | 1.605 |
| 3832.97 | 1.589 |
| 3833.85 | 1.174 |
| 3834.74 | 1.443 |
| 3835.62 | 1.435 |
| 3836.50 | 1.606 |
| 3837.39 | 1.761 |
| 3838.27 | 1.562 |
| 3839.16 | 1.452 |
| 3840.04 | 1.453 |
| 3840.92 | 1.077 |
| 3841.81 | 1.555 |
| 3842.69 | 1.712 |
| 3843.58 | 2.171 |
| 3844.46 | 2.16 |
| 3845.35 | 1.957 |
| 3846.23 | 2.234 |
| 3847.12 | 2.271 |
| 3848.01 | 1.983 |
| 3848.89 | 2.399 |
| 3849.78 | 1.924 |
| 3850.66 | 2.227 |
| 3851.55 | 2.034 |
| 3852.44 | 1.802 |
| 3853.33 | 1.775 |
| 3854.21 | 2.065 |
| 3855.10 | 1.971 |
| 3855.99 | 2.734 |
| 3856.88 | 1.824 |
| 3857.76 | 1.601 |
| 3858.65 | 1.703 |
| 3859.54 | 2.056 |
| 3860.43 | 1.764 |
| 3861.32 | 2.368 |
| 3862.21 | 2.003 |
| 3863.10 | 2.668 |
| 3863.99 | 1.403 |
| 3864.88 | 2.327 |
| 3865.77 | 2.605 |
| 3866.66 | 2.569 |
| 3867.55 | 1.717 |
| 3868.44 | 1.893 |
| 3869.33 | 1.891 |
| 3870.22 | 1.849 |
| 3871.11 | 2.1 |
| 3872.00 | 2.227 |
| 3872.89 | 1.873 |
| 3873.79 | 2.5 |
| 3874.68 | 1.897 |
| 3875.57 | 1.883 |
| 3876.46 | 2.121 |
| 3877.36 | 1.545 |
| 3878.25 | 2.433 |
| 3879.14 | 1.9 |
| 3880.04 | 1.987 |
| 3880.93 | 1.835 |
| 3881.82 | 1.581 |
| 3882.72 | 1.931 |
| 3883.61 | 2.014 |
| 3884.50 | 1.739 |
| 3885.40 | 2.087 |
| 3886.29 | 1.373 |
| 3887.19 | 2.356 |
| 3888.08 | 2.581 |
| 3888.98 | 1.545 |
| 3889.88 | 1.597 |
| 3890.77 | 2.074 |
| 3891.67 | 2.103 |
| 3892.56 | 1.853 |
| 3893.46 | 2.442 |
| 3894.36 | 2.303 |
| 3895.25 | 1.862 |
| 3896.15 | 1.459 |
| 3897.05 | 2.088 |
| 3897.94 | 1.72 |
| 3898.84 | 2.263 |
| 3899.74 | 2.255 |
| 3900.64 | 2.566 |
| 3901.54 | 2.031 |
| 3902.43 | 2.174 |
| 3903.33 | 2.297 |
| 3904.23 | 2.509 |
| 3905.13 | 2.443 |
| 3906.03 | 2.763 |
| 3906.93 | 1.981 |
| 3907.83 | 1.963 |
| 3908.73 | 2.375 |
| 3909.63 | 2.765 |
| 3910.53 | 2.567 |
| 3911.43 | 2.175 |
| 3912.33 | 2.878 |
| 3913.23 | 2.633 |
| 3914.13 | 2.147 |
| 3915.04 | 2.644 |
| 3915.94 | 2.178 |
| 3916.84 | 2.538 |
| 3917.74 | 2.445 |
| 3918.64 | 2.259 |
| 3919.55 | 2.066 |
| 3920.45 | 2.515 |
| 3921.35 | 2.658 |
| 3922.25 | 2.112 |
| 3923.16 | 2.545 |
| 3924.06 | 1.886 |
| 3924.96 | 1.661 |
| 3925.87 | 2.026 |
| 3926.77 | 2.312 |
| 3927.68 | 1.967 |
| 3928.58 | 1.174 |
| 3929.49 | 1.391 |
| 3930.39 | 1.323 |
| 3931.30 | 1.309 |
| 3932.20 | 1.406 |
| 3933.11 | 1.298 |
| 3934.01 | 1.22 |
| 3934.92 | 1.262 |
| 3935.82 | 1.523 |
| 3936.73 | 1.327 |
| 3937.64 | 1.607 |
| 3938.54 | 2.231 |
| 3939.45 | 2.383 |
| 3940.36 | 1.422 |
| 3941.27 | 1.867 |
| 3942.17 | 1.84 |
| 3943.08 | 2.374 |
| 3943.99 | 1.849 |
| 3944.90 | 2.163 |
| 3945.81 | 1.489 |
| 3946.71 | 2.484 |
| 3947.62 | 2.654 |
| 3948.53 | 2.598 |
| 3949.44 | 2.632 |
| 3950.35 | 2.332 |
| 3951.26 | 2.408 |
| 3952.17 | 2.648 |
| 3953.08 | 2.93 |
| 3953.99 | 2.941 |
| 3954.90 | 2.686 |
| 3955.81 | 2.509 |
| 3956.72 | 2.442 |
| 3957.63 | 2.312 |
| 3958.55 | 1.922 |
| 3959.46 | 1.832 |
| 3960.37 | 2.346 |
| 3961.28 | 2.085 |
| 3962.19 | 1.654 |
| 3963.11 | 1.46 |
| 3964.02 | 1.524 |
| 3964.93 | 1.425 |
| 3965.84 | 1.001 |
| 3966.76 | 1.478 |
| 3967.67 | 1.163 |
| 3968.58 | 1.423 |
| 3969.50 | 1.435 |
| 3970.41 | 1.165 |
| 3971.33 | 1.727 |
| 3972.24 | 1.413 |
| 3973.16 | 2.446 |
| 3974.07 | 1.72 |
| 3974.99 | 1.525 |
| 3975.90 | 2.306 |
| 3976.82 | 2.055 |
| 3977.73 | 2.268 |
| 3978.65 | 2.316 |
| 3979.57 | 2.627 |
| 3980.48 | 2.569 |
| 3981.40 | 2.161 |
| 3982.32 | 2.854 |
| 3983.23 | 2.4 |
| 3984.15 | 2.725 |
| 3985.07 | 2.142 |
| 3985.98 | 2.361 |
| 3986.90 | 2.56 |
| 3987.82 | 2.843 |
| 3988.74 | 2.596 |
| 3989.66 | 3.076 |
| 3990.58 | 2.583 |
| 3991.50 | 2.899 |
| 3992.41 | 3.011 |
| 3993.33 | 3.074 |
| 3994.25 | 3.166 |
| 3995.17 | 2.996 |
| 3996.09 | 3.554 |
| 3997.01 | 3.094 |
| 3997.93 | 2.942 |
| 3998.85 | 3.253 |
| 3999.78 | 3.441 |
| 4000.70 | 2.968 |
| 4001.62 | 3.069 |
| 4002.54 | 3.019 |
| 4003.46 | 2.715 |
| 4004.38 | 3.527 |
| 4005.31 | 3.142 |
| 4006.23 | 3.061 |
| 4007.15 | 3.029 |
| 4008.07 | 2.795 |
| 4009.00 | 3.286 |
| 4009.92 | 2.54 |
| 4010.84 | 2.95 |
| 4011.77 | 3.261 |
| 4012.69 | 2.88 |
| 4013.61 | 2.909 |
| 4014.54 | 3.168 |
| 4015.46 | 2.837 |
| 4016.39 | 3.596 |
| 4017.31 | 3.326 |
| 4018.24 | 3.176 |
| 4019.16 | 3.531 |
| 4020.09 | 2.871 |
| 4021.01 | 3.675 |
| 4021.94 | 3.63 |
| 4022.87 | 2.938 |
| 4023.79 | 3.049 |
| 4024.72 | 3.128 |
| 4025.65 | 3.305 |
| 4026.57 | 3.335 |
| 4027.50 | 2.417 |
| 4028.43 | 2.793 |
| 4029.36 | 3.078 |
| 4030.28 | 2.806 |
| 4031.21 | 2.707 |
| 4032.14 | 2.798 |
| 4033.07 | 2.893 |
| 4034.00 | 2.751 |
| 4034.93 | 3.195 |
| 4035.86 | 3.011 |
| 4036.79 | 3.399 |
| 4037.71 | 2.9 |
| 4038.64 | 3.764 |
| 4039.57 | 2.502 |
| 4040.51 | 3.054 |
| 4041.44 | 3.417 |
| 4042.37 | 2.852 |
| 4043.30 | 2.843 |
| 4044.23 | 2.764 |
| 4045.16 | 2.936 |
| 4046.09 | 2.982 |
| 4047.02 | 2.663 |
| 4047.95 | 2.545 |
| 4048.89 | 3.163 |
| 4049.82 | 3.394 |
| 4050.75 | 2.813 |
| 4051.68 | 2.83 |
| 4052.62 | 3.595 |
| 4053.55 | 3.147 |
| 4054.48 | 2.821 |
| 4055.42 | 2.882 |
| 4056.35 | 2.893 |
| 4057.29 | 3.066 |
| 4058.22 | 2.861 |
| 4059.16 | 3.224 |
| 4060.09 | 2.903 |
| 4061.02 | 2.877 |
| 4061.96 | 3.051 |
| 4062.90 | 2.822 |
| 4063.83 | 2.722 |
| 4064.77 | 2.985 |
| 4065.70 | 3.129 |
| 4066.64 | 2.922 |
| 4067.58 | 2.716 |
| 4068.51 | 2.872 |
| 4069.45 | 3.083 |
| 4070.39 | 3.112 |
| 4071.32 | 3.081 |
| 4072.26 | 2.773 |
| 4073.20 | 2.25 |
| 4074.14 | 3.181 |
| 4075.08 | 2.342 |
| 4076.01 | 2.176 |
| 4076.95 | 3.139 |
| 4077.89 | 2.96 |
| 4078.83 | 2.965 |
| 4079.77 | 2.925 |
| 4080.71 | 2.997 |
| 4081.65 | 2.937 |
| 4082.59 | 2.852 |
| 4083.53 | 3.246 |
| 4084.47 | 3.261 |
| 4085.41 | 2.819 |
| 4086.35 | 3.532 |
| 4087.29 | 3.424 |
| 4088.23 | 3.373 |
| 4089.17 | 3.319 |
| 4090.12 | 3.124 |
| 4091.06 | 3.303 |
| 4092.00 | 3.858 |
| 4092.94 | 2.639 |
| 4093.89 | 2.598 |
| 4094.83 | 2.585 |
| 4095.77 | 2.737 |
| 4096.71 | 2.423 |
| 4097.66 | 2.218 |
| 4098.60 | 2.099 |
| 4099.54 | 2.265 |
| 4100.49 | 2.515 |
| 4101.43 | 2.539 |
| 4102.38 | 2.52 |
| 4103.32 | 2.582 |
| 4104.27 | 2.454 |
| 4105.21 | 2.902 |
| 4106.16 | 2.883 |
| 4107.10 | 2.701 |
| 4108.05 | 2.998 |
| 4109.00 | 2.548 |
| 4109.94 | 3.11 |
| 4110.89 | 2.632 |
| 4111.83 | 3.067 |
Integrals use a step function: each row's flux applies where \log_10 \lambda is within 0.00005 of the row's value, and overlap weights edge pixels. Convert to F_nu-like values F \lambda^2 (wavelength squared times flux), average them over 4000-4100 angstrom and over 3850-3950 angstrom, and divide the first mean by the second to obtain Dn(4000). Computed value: 1.57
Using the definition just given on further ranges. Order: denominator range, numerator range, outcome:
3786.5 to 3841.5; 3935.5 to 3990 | 1.27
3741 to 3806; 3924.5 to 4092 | 1.52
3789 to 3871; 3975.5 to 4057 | 1.73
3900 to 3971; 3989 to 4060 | 1.55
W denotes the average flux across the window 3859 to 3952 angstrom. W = 2.06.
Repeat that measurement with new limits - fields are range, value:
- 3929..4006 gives 2.24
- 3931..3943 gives 1.62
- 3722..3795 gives 2.02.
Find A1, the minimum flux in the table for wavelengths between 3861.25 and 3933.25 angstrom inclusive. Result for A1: 1.174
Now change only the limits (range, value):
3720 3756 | 0.8427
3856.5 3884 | 1.403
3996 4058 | 2.417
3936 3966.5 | 1.001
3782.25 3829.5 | 0.7254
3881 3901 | 1.373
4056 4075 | 2.25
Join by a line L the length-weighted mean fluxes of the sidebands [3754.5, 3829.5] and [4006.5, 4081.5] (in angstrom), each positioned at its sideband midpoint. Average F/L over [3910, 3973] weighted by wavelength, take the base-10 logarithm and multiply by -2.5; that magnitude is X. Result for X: 0.28 mag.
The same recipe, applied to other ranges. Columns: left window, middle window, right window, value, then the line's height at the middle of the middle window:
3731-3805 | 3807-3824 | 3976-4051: 0.11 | 2.12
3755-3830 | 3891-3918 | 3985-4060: 0.09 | 2.48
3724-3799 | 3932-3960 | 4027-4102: 0.22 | 2.56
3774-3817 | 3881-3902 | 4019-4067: 0.22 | 2.43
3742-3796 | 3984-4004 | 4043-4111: -0.11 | 2.64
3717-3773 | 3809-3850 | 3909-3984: 0.14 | 1.98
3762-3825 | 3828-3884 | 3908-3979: 0.07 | 2.01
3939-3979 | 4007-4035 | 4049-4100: -0.22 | 2.51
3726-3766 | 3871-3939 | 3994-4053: 0.25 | 2.57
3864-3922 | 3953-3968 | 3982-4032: 0.32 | 2.65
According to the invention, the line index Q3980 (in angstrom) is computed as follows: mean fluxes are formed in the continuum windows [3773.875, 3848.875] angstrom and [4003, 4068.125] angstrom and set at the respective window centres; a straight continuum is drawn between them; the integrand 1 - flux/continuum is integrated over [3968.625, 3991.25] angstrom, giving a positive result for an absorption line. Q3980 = 4.2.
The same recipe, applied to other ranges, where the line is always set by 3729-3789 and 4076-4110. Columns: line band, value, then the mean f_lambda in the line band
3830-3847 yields 4.0 angstrom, 1.64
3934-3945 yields 2.9 angstrom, 1.78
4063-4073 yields -0.5 angstrom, 2.92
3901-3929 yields 1.0 angstrom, 2.28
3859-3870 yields 0.6 angstrom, 2.1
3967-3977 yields 3.4 angstrom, 1.66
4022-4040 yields -2.1 angstrom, 3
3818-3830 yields 2.6 angstrom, 1.65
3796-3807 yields 0.6 angstrom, 1.94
